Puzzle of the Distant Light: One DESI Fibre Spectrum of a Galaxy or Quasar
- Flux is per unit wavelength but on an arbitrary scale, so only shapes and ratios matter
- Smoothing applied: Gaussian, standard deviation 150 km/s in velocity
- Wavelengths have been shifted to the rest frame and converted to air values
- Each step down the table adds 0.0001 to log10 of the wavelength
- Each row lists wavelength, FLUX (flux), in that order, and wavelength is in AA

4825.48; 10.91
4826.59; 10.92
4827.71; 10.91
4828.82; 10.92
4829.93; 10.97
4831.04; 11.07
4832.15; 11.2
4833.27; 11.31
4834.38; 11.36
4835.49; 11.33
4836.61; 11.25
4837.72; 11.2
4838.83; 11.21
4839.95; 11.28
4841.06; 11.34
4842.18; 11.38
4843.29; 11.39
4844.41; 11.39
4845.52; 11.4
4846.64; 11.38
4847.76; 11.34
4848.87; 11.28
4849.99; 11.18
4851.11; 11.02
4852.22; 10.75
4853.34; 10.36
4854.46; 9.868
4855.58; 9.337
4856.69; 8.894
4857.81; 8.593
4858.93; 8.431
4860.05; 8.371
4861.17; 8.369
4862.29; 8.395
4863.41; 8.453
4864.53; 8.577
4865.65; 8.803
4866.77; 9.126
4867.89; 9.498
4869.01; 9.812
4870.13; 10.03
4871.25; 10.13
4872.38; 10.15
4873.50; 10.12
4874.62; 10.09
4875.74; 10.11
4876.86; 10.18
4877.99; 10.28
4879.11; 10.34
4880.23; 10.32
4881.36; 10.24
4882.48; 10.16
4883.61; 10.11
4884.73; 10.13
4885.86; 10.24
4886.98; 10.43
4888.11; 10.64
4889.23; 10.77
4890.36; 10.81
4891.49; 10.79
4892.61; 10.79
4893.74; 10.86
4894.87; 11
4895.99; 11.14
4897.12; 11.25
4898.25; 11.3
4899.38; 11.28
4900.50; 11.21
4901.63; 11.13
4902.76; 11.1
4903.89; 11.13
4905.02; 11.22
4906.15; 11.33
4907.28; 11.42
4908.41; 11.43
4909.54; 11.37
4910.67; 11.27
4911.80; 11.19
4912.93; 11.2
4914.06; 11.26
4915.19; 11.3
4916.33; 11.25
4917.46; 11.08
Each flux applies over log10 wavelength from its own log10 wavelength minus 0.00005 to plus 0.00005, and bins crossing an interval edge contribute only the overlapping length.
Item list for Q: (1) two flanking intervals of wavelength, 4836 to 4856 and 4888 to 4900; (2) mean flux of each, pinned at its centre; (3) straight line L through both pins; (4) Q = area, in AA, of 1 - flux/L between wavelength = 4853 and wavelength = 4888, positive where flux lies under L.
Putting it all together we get 4.4 AA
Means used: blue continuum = 11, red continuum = 11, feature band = 9.62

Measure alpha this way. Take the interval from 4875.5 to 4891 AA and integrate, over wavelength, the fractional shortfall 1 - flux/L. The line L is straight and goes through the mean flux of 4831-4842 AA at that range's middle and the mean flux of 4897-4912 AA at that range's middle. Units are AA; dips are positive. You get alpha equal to 1.26 AA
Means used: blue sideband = 11.3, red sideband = 11.3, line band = 10.3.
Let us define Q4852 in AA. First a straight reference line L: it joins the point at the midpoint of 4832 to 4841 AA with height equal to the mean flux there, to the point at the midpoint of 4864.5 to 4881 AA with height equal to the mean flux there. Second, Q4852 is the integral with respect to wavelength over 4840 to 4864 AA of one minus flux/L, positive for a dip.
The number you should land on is 1.2 AA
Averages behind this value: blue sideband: 11.3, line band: 10.2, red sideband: 9.88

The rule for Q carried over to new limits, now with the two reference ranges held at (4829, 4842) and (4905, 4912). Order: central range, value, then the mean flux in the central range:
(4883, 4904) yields 0.9 AA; 10.8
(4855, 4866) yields 2.6 AA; 8.62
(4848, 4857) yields 0.7 AA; 10.4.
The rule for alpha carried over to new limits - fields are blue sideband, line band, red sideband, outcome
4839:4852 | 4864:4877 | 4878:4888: 1.10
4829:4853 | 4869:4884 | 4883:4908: 1.17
